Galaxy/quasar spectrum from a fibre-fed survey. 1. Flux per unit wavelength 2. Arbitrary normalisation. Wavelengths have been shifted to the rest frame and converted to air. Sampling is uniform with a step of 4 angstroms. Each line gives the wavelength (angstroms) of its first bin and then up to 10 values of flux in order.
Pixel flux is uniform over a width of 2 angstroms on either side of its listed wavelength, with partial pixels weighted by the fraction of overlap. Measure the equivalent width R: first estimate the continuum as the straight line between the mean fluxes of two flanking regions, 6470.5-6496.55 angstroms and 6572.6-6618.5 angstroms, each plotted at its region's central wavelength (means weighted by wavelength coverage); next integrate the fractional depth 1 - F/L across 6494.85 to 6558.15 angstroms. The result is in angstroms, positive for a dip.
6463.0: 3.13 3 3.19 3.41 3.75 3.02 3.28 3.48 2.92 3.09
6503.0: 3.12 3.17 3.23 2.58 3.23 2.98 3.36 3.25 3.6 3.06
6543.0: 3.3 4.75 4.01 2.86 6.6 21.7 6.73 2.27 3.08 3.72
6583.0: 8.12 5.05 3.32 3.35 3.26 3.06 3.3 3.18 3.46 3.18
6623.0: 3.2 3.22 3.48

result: 3.1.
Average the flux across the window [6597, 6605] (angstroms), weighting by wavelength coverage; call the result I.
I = 3.16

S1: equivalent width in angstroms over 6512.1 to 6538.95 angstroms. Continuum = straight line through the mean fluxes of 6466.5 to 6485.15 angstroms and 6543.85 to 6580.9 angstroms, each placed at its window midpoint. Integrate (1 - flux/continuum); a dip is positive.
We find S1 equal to 9.58 angstroms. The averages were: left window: 3.3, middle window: 3.16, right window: 6.11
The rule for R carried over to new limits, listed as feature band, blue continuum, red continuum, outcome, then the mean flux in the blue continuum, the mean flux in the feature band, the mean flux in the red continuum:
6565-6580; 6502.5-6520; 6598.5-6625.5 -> -3.8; 3.05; 3.97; 3.23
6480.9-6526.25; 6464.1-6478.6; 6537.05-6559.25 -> 5.3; 3.26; 3.11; 3.9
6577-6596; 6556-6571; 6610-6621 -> 6.0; 9.83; 4.78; 3.28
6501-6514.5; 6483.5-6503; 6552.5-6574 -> 3.3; 3.17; 3.11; 7.71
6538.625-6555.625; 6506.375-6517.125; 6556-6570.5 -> 8.9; 2.97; 3.71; 10.1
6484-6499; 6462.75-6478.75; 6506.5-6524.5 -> -0.2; 3.25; 3.19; 3.03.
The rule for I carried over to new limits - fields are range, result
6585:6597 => 3.91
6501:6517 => 3.03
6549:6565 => 8.79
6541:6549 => 4.03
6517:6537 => 3.28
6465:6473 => 3.09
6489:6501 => 3.16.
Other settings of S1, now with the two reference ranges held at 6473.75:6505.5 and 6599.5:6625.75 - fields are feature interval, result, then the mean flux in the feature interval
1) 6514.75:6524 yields 0.73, 2.99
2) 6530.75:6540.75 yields -0.23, 3.32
